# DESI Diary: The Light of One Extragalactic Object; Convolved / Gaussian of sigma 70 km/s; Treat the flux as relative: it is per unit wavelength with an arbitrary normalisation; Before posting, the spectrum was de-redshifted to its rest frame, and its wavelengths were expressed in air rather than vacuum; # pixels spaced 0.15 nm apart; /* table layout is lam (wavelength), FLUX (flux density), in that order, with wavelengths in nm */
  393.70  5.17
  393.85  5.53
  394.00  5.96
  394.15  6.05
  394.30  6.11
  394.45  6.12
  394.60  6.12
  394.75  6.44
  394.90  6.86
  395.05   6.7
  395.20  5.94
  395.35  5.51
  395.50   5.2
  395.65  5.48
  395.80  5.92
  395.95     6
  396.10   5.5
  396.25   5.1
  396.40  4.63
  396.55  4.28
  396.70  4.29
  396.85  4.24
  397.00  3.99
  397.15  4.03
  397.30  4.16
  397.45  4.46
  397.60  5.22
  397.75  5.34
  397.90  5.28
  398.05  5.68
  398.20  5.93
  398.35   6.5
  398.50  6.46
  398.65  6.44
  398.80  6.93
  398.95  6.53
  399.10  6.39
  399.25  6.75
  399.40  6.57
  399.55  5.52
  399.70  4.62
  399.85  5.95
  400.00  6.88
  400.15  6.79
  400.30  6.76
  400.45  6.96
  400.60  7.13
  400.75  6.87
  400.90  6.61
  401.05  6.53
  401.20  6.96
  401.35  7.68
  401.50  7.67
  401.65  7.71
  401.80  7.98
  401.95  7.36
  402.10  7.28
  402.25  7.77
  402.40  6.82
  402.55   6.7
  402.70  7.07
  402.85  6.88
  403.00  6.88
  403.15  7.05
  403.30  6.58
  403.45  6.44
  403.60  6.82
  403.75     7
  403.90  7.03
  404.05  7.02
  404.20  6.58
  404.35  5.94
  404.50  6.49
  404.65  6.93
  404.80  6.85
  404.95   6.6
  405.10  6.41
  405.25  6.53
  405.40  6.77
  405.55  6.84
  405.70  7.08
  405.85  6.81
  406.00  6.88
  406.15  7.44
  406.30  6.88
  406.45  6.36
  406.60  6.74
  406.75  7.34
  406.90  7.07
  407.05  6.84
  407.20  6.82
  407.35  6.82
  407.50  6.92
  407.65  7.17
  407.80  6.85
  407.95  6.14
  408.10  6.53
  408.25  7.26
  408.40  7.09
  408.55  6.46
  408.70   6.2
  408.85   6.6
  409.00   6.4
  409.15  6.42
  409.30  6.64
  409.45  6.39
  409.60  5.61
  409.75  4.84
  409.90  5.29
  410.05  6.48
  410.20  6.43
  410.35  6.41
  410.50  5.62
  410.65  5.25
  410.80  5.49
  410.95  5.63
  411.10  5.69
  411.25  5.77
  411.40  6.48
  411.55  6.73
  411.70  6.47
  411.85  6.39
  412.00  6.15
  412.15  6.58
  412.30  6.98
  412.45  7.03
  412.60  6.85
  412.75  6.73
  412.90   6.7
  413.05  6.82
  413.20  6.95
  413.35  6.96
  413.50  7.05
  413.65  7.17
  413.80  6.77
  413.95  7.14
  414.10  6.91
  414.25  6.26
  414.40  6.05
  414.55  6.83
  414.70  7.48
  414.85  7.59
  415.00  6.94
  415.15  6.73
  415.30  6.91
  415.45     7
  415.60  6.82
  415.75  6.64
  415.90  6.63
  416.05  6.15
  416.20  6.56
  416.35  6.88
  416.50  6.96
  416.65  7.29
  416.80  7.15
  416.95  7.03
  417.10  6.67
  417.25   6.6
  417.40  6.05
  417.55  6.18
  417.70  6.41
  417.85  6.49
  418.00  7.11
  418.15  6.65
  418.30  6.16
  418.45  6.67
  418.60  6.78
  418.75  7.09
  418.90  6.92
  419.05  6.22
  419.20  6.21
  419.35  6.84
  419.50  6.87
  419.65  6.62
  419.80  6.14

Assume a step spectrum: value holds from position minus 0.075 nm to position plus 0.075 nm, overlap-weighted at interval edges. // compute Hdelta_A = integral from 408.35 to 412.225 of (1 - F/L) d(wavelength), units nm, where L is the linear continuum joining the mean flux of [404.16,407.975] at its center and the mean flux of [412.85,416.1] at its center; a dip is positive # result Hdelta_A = 0.390 nm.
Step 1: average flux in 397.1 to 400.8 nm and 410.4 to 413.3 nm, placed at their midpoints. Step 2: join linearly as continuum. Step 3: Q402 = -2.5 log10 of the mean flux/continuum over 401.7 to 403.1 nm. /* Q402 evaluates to -0.18 mag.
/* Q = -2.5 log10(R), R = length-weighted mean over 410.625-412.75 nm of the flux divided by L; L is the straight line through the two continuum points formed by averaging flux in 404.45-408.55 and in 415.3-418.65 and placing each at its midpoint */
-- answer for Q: 0.08 mag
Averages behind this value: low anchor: 6.83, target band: 6.29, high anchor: 6.68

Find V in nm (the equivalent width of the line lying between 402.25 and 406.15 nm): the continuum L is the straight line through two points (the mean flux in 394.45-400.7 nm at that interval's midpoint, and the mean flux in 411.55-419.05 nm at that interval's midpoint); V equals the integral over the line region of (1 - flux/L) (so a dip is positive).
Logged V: -0.42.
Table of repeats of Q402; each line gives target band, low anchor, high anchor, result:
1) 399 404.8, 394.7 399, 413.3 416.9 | -0.164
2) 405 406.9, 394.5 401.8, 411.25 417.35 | -0.079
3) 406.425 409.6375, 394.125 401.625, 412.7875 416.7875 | -0.033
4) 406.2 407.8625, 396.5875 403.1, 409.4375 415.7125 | -0.082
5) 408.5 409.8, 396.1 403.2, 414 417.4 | 0.062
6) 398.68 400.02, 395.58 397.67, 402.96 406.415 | -0.141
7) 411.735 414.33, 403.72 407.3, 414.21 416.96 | 0.007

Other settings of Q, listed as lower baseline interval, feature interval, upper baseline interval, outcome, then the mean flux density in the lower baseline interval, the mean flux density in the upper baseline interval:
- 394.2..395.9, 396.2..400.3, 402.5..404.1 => 0.15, 6.04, 6.86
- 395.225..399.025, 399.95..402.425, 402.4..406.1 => -0.17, 5.33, 6.76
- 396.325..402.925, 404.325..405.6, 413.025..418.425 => -0.04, 6.2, 6.78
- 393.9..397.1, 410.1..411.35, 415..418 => 0.10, 5.53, 6.71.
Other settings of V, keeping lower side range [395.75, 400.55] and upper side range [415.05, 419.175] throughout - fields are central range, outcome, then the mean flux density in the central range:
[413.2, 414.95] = -0.11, 6.93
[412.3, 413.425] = -0.07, 6.87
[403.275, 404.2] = -0.13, 6.81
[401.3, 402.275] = -0.30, 7.63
